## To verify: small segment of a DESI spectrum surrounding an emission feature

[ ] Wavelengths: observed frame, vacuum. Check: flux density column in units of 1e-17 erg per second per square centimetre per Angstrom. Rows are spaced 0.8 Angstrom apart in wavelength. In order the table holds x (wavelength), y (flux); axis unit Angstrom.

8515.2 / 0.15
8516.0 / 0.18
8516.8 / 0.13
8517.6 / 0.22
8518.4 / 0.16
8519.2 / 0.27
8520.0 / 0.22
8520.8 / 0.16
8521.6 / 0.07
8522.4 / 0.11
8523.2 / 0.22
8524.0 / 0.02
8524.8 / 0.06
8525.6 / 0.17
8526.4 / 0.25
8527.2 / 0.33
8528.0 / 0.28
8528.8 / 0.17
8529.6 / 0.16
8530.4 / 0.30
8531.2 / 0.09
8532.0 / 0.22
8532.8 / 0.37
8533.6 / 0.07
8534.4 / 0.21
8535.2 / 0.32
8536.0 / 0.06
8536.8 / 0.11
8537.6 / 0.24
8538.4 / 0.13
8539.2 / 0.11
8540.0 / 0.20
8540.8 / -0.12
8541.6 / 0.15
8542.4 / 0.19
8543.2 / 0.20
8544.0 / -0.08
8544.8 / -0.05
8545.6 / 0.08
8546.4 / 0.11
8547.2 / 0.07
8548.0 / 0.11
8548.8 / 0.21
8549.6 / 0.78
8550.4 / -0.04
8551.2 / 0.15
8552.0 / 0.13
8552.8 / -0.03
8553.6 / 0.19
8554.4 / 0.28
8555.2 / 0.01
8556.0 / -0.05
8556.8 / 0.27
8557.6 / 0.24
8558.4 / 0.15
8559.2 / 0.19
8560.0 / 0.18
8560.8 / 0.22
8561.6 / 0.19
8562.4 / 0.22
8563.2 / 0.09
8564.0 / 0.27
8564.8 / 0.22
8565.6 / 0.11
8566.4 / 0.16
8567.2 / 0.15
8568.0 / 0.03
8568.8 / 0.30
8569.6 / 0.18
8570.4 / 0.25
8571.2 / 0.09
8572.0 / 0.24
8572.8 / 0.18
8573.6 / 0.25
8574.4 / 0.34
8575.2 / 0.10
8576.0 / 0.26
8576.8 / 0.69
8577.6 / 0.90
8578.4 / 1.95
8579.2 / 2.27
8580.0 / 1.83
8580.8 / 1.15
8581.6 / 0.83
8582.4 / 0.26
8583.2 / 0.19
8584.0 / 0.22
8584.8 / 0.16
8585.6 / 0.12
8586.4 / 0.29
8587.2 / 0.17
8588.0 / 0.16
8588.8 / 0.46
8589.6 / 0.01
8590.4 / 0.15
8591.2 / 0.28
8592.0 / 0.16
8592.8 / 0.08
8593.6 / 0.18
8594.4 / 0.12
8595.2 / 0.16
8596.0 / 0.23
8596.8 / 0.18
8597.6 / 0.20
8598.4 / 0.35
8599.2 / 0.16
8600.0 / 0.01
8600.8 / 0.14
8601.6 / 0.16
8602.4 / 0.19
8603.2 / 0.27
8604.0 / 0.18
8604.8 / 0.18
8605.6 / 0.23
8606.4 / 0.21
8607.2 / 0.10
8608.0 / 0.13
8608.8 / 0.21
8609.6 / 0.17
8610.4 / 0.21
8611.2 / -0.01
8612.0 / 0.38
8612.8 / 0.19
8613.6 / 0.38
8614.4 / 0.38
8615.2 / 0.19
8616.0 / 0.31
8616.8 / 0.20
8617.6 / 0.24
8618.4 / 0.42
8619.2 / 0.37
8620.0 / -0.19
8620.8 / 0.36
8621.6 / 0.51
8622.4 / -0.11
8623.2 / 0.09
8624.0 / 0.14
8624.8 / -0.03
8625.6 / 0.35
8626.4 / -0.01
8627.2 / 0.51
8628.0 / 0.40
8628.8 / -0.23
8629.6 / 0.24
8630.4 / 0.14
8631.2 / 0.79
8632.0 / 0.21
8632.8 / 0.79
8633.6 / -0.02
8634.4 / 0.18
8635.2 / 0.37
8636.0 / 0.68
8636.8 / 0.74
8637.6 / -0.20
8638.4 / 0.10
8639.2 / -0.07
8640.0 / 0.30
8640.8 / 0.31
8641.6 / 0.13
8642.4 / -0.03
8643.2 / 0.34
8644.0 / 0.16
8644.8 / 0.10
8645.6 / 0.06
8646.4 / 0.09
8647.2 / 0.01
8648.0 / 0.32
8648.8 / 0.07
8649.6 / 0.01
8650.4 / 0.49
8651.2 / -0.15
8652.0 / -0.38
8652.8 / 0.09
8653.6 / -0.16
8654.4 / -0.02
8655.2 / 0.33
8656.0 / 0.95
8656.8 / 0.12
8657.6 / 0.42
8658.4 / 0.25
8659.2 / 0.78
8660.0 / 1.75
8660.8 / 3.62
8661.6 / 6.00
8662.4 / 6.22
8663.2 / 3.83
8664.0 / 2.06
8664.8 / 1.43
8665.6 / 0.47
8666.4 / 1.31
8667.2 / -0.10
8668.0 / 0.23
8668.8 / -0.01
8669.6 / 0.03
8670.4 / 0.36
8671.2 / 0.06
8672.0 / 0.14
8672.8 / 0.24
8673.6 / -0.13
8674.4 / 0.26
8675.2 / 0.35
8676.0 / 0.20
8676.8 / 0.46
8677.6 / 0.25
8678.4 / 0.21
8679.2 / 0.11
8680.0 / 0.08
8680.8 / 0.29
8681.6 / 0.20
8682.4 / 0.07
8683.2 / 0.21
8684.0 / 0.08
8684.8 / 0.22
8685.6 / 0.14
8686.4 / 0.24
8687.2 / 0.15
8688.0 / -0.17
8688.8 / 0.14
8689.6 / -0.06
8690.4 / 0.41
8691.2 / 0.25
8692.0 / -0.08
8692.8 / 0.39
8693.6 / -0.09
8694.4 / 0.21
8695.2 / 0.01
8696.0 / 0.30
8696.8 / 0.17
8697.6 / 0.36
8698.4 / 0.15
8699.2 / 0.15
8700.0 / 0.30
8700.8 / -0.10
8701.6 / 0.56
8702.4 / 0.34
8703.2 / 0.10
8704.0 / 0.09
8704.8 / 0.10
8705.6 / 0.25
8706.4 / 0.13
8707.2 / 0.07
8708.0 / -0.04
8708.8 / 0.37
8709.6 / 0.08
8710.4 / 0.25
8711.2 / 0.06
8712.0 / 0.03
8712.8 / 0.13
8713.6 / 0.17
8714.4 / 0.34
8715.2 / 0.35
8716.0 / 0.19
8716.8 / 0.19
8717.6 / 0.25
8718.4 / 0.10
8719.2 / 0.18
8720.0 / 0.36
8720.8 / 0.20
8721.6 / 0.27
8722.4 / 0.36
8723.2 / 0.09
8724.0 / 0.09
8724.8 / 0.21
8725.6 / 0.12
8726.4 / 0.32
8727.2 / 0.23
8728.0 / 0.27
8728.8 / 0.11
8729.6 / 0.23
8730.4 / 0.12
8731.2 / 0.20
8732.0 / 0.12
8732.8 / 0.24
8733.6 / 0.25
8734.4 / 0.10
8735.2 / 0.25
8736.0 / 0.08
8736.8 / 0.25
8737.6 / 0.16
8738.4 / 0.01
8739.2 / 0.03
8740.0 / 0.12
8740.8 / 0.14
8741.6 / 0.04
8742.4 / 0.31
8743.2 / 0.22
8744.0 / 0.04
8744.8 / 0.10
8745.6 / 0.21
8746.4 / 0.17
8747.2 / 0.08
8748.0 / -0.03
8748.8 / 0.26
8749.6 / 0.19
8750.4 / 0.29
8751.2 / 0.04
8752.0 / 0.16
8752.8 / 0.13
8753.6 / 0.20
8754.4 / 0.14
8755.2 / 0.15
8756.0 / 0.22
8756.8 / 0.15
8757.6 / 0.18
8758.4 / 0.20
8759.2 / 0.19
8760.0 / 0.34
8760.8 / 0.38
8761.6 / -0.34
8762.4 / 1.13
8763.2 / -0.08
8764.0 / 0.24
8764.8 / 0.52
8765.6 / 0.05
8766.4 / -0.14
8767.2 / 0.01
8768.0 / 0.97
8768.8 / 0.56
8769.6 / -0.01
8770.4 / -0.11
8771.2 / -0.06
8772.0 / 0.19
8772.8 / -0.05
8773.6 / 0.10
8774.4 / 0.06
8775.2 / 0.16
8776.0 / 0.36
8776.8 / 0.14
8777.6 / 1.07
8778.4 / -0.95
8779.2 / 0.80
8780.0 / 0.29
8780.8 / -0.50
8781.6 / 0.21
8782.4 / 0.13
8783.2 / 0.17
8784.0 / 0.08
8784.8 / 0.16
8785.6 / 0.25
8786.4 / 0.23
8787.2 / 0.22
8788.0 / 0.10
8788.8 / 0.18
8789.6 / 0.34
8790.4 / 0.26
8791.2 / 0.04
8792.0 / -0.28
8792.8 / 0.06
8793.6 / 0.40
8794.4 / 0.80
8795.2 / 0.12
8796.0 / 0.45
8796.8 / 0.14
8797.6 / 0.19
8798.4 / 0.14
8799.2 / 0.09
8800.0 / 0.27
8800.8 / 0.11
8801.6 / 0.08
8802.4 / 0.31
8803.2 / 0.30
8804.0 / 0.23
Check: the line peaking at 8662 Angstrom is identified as [O III]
